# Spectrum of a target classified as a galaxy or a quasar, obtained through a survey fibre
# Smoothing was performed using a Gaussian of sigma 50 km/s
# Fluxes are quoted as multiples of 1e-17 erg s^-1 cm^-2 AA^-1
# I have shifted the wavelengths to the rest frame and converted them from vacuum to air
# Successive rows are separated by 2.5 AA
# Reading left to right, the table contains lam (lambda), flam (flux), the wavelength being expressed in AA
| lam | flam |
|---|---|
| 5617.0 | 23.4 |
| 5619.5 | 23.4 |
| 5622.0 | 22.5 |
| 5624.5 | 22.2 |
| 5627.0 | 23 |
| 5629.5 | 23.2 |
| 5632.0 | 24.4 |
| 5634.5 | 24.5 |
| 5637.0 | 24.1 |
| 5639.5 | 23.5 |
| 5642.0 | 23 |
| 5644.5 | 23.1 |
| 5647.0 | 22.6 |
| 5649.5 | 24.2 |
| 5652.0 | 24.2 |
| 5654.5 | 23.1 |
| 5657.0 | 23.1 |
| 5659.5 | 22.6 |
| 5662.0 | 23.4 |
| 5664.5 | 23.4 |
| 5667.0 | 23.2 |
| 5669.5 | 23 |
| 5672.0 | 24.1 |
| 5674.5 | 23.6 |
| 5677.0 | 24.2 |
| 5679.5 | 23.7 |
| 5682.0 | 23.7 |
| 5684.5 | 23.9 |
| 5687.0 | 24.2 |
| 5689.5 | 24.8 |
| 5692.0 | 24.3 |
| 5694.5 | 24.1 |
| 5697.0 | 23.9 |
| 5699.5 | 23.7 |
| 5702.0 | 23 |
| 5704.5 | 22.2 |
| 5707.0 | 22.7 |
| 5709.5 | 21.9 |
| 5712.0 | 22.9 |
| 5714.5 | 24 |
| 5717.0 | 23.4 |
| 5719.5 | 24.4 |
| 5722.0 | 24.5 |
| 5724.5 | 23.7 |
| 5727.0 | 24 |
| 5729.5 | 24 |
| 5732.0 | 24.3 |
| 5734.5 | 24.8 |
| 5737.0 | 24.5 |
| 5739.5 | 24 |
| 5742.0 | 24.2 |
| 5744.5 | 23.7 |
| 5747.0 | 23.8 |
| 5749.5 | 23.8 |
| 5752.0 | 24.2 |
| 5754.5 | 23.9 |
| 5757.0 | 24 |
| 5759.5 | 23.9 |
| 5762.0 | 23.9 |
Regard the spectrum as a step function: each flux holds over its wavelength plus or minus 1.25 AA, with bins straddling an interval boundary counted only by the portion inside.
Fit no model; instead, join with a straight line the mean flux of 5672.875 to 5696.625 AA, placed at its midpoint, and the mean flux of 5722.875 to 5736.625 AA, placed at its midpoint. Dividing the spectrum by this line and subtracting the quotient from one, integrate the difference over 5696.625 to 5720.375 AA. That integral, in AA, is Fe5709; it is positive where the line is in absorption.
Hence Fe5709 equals 0.94 AA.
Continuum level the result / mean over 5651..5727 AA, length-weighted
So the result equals 23.6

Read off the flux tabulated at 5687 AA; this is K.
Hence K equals 24.2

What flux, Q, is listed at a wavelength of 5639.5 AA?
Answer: 23.5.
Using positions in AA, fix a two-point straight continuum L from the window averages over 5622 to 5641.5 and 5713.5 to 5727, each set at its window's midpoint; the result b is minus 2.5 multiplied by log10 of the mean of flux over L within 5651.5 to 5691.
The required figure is 0.00 mag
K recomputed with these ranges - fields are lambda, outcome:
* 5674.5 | 23.6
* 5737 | 24.5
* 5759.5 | 23.9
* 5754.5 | 23.9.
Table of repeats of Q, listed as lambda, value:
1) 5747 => 23.8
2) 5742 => 24.2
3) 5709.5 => 21.9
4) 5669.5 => 23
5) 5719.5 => 24.4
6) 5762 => 23.9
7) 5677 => 24.2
